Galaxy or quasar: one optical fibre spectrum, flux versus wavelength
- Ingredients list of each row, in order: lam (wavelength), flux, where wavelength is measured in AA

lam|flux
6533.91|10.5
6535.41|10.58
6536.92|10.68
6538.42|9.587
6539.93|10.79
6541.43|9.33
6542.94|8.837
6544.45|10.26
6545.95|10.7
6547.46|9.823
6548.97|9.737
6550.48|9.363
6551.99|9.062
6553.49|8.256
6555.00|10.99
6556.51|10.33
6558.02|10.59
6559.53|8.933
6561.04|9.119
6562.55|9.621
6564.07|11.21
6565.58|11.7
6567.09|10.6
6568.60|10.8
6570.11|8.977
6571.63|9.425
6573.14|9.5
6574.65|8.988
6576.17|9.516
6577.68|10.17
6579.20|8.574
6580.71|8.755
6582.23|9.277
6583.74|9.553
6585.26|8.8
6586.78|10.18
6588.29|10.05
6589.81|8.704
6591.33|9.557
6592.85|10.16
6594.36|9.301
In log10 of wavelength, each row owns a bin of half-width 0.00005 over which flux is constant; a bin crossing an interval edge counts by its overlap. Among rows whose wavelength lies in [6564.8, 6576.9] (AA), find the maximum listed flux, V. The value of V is 11.7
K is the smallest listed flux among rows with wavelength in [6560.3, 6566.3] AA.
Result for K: 9.119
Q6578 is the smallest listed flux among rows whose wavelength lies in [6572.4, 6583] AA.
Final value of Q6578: 8.574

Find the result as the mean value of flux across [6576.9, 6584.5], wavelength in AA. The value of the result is 9.27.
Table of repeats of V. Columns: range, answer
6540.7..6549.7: 10.7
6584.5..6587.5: 10.18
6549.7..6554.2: 9.363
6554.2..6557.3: 10.99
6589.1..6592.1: 9.557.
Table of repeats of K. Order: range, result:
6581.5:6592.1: 8.704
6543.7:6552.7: 9.062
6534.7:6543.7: 8.837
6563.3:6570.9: 8.977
